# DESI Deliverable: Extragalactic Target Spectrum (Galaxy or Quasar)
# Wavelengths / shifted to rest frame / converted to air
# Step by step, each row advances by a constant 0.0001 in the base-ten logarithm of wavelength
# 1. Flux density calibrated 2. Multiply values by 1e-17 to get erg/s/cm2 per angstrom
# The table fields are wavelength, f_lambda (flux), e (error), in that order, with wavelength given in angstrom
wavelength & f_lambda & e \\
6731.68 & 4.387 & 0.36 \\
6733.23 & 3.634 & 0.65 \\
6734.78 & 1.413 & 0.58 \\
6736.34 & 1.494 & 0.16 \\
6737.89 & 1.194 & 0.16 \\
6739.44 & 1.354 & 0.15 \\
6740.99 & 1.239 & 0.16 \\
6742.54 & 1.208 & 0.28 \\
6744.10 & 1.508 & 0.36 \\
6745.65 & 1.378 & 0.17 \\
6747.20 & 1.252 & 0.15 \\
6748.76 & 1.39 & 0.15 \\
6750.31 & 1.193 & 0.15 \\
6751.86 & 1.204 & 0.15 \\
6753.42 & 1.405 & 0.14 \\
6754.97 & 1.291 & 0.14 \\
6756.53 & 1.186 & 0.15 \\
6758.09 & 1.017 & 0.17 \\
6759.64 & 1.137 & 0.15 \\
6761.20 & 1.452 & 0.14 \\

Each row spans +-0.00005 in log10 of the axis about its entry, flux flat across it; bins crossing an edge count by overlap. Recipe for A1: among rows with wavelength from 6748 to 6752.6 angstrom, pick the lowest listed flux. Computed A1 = 1.193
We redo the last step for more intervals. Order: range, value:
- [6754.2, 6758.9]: 1.017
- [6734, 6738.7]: 1.194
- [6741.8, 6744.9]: 1.208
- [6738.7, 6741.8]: 1.239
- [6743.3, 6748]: 1.252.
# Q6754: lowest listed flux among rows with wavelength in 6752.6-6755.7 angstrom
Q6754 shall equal 1.291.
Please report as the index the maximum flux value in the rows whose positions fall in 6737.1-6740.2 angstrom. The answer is 1.354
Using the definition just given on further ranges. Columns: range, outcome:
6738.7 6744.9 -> 1.508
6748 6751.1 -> 1.39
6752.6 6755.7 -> 1.405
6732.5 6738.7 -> 3.634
